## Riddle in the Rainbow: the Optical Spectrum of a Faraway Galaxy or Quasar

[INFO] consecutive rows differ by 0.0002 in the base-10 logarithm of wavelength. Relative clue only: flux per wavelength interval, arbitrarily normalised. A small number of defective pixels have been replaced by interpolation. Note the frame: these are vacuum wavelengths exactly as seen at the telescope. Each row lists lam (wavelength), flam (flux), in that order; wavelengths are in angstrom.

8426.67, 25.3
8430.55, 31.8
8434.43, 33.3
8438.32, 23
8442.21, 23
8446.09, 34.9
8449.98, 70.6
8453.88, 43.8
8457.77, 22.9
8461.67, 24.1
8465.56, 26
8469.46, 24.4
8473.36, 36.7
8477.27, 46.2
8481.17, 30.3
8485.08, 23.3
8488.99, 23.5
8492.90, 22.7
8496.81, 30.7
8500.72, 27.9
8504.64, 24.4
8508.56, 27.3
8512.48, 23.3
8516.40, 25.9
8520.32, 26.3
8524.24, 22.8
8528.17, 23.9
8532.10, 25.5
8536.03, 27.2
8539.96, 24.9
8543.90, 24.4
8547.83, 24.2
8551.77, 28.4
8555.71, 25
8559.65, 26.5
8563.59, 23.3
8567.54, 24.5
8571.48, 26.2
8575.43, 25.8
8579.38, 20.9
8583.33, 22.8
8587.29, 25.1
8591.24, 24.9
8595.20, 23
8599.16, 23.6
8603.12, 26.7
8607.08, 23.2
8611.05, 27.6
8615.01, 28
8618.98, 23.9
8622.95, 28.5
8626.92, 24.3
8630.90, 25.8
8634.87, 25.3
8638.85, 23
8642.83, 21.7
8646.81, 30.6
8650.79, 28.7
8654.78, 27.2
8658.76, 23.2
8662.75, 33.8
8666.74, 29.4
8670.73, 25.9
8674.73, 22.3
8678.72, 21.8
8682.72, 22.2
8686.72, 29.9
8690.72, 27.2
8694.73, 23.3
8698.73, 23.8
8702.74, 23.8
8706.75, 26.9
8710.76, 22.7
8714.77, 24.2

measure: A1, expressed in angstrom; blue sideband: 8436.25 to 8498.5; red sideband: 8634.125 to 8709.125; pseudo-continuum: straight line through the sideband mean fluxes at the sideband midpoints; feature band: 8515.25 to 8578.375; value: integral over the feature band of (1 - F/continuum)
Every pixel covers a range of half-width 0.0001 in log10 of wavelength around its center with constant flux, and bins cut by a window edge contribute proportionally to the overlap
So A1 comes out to 8.87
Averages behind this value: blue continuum 31.6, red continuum 25.8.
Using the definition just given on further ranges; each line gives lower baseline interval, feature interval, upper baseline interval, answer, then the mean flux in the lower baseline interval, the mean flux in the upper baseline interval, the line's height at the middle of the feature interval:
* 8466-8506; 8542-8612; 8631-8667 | 7.62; 29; 26.8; 27.8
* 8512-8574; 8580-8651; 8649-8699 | 1.39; 25.2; 26.1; 25.7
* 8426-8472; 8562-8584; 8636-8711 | 3.55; 32.2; 25.7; 28.6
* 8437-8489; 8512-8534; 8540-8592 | 2.67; 32.8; 24.8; 28.1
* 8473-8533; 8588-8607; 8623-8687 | 1.44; 27.3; 25.9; 26.4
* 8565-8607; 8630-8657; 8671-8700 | -1.82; 24.3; 24.5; 24.4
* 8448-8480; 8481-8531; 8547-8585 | 9.98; 36.7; 24.8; 31.8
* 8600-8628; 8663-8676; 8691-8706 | -1.17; 26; 24.3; 24.9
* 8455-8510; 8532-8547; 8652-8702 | 1.12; 28.1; 25.8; 27.5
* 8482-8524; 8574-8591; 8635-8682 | 1.37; 25.5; 26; 25.8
